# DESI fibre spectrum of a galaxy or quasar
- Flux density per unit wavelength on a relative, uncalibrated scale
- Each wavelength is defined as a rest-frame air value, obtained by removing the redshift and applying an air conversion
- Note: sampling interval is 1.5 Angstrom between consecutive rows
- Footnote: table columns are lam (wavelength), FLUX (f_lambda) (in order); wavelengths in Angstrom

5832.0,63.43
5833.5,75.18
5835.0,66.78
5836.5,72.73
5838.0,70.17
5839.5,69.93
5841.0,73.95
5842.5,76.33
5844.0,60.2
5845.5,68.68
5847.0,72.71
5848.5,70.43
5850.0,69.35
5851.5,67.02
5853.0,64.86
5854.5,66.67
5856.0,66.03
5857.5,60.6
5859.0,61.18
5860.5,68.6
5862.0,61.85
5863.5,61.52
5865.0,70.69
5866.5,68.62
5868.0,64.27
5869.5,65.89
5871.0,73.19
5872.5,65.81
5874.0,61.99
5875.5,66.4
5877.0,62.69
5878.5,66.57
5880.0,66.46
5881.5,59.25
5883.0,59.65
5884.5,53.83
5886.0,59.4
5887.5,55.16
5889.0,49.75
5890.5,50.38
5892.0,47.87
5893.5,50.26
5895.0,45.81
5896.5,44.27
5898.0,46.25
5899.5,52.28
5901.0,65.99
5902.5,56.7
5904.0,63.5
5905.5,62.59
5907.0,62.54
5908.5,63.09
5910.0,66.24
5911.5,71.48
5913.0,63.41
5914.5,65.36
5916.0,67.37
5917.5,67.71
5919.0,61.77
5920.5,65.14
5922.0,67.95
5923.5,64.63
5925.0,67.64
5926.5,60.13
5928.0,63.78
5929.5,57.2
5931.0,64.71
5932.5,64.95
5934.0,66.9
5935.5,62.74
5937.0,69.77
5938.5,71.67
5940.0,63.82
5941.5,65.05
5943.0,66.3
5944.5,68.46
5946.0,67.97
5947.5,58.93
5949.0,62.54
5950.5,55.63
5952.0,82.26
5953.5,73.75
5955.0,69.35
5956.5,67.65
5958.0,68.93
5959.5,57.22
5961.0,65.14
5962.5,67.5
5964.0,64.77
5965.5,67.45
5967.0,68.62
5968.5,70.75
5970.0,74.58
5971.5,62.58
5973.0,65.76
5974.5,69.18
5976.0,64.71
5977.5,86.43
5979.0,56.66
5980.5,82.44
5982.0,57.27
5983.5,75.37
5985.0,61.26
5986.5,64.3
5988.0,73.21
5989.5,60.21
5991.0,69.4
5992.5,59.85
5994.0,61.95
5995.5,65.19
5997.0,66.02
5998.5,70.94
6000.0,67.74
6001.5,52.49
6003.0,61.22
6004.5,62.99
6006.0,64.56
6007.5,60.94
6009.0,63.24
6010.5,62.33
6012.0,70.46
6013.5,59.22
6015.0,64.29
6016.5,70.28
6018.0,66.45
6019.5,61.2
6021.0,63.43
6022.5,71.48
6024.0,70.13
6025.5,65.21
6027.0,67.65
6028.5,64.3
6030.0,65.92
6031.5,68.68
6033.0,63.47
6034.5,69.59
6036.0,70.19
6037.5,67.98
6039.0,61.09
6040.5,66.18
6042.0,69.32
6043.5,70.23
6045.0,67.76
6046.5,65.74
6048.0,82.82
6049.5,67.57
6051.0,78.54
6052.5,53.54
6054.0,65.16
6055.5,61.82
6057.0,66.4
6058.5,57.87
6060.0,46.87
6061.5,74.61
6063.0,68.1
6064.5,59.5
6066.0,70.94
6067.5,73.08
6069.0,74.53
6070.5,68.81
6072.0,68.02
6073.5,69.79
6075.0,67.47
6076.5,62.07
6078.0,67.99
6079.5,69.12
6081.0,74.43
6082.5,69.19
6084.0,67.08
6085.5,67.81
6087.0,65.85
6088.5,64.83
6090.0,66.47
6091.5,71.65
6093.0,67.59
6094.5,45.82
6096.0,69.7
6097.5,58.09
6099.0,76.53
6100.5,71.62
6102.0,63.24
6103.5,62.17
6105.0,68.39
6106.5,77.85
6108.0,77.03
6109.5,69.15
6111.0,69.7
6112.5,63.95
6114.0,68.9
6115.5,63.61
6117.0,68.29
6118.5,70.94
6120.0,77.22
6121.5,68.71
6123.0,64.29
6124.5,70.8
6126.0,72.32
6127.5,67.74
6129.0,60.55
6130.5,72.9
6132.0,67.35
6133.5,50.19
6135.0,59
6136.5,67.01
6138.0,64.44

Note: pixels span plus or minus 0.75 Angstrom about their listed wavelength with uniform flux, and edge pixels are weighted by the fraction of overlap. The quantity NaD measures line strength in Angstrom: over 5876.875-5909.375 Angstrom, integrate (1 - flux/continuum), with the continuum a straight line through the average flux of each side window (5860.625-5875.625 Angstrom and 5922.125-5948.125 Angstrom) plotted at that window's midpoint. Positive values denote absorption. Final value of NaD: 4.6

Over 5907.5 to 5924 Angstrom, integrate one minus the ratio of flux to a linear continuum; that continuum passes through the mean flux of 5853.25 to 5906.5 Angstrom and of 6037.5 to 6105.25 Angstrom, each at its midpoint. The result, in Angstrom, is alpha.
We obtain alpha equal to -1.2 Angstrom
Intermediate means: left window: 60.1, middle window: 65.8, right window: 66.8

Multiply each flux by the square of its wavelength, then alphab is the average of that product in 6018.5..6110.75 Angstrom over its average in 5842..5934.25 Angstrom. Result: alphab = 1.1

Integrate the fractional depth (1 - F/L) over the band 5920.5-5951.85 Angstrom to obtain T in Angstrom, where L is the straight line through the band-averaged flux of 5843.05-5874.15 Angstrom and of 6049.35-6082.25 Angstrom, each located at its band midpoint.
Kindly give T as 0.7 Angstrom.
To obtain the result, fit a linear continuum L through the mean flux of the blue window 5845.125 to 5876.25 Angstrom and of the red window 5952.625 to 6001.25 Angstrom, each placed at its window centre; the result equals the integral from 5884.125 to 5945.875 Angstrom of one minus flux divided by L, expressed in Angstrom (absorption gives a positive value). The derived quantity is 5.2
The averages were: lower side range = 66.5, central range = 61.2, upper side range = 67.3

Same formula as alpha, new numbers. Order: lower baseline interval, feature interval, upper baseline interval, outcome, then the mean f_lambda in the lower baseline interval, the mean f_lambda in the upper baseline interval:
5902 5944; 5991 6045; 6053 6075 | 0.2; 64.9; 66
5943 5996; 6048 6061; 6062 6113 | 0.8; 67.1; 67.9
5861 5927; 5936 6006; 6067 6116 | -3.0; 61.2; 67.9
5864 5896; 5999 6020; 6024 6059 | 0.7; 60.1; 67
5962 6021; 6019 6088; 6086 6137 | -0.7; 66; 67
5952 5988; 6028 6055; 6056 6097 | -0.2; 68.3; 66.4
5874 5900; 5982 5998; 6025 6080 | -0.7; 55.3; 67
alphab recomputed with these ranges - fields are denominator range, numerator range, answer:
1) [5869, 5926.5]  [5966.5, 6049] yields 1.14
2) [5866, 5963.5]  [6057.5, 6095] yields 1.12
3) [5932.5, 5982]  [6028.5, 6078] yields 1.02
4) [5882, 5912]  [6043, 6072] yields 1.26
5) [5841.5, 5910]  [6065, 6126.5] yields 1.19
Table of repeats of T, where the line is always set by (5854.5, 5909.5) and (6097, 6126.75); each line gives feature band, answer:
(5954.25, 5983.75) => -2.0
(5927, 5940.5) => -0.6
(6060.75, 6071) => -0.4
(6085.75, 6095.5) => 0.6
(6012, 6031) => -0.1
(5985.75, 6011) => 0.3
